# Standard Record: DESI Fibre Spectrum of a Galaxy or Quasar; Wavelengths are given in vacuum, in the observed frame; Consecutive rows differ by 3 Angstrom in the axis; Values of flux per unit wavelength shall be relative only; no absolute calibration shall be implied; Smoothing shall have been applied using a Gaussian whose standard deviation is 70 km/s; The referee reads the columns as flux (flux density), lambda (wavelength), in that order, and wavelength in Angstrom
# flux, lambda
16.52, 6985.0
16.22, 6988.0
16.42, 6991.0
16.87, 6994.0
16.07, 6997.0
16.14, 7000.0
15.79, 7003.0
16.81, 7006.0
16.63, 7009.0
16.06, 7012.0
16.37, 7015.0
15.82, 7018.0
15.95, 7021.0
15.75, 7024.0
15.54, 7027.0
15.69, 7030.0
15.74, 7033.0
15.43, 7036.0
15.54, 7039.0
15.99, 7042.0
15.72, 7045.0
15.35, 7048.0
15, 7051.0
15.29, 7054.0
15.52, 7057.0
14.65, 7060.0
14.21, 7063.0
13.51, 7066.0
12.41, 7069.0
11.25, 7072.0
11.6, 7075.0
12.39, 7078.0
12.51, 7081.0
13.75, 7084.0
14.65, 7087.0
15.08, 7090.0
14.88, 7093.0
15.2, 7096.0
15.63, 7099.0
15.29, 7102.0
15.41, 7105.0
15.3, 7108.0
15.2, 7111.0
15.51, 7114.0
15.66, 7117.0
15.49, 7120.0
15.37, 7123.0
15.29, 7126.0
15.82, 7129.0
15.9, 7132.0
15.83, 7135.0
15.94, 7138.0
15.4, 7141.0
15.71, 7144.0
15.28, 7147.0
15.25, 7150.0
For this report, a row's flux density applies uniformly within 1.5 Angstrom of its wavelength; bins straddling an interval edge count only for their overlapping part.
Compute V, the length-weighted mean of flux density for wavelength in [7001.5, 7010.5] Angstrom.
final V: 16.4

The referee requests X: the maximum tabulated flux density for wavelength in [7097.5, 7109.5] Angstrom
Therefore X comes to 15.63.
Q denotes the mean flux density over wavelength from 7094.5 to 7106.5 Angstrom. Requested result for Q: 15.4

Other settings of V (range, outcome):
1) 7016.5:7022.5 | 15.9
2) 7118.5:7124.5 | 15.4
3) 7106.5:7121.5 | 15.4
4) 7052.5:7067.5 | 14.6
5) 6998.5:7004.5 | 16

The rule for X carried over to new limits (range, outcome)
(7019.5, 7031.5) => 15.95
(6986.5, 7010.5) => 16.87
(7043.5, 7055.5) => 15.72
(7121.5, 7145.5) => 15.94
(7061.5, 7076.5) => 14.21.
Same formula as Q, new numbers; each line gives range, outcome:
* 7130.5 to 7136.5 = 15.9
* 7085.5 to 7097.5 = 15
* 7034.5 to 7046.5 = 15.7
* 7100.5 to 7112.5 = 15.3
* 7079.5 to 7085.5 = 13.1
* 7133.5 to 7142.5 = 15.7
